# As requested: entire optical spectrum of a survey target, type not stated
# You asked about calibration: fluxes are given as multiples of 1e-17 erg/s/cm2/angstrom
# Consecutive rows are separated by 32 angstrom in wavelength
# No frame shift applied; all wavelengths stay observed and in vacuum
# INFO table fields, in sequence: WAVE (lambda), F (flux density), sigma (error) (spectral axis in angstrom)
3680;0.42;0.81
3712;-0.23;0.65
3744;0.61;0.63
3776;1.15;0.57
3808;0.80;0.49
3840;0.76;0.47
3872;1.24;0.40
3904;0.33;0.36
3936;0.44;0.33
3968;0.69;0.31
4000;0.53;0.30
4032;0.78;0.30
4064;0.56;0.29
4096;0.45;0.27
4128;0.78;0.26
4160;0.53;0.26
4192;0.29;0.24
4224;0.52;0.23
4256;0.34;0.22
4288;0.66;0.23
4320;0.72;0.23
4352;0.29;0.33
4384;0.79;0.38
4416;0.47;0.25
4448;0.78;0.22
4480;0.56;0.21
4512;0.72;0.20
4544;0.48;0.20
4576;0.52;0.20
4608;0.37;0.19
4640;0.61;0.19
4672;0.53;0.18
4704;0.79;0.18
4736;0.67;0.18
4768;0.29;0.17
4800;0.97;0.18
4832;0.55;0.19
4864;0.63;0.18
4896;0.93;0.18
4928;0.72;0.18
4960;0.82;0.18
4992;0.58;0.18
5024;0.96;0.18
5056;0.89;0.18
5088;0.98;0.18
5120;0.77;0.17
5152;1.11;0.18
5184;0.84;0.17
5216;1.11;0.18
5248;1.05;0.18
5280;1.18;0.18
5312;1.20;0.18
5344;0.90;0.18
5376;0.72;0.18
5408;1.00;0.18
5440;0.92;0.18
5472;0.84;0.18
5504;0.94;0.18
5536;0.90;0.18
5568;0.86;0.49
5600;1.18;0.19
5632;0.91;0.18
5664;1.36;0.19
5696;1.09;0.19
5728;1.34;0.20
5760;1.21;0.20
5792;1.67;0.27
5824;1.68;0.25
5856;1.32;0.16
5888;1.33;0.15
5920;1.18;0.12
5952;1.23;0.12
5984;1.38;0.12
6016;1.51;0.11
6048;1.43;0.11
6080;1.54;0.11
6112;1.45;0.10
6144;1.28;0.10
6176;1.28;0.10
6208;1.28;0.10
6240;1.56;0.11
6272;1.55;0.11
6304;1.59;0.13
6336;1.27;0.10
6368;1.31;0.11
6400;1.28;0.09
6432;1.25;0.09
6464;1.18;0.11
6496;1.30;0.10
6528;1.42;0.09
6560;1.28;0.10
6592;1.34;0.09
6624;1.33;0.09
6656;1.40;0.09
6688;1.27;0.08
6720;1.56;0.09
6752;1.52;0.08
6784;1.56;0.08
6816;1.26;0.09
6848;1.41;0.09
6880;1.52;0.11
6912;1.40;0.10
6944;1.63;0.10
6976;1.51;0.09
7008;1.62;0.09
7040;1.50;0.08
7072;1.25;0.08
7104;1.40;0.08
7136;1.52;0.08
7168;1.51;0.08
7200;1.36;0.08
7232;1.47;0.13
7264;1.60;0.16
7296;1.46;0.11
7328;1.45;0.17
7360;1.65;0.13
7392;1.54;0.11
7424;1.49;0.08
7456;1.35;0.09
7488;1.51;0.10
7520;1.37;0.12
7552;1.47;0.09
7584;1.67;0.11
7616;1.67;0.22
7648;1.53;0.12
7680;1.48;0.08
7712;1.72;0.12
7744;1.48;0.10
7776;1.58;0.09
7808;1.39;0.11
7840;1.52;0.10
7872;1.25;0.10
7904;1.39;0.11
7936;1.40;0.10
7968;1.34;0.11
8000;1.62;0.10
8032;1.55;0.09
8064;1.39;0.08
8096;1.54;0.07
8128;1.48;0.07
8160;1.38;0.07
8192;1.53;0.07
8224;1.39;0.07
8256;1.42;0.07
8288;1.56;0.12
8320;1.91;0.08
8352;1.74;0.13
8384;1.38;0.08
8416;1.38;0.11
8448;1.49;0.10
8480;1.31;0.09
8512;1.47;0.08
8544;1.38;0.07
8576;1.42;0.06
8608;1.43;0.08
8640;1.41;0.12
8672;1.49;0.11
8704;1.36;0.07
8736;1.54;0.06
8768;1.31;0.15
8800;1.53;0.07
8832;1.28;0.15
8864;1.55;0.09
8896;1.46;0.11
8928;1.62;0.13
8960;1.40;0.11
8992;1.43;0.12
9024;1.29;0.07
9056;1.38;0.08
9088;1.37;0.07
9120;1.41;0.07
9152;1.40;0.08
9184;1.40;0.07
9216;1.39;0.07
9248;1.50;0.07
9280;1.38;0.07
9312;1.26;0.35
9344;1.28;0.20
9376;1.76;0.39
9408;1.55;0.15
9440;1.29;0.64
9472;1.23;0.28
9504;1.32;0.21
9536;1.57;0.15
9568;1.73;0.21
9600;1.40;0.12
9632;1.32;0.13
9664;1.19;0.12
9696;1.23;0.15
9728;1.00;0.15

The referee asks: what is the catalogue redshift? 0.267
